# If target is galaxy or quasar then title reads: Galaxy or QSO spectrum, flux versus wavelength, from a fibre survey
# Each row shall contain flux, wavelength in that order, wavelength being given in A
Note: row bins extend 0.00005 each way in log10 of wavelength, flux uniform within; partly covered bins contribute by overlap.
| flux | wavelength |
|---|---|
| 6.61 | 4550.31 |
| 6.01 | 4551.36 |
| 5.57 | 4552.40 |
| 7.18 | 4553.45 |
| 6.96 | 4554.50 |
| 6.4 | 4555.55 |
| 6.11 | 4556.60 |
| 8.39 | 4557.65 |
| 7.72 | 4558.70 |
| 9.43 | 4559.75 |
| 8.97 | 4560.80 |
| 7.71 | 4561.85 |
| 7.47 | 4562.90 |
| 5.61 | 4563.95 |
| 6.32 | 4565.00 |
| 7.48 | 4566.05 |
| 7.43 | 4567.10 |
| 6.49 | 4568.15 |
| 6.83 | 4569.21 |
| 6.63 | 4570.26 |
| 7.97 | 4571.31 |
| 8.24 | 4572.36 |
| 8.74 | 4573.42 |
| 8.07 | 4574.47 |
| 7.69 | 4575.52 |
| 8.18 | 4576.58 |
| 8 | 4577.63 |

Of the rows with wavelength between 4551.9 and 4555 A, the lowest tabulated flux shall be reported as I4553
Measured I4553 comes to 5.57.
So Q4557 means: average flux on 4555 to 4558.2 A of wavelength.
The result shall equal 6.97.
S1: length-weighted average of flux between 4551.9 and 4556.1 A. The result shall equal 6.52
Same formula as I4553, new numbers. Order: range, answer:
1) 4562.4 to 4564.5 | 5.61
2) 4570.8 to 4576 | 7.69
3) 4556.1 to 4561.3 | 6.11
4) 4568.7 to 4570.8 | 6.63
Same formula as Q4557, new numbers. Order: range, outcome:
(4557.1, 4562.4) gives 8.43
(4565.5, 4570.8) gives 6.97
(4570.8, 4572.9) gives 8.09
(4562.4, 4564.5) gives 6.53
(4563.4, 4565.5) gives 5.98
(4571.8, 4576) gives 8.19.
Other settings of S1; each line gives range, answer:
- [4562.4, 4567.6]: 6.86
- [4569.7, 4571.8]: 7.3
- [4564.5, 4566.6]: 6.92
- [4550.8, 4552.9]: 5.82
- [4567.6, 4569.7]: 6.65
